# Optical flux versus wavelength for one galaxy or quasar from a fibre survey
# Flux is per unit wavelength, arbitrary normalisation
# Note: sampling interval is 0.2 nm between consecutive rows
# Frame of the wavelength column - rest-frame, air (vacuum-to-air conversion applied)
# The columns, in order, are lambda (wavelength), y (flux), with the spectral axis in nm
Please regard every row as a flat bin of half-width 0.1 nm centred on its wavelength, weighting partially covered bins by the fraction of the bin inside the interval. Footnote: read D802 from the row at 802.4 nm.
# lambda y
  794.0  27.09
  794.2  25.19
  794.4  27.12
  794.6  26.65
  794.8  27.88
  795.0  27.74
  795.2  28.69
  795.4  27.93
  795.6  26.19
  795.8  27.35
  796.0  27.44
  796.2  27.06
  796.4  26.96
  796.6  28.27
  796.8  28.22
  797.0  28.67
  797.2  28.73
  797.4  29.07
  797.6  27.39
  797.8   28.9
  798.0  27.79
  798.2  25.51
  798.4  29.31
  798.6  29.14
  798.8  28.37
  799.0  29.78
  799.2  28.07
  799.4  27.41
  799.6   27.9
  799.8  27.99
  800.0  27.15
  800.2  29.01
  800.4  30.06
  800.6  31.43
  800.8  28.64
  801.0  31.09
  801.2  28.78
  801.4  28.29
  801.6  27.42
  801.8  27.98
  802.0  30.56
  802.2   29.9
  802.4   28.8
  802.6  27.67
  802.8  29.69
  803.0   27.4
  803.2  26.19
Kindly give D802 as 28.8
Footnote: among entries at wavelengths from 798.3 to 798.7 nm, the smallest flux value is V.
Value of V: 29.14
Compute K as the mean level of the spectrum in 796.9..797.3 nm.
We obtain 28.7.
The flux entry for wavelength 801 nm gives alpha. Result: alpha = 31.09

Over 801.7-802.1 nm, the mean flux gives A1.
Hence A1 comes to 29.3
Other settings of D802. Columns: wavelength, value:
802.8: 29.69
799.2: 28.07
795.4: 27.93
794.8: 27.88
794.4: 27.12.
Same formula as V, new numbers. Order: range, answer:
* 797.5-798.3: 25.51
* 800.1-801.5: 28.29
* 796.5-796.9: 28.22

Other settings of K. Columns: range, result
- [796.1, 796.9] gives 27.6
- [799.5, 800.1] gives 27.7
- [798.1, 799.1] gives 28.4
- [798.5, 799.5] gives 28.6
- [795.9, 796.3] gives 27.3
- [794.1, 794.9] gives 26.7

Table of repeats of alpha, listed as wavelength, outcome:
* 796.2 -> 27.06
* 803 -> 27.4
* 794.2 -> 25.19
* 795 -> 27.74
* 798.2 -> 25.51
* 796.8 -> 28.22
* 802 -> 30.56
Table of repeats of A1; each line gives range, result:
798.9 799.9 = 28.2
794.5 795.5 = 27.8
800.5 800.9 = 30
